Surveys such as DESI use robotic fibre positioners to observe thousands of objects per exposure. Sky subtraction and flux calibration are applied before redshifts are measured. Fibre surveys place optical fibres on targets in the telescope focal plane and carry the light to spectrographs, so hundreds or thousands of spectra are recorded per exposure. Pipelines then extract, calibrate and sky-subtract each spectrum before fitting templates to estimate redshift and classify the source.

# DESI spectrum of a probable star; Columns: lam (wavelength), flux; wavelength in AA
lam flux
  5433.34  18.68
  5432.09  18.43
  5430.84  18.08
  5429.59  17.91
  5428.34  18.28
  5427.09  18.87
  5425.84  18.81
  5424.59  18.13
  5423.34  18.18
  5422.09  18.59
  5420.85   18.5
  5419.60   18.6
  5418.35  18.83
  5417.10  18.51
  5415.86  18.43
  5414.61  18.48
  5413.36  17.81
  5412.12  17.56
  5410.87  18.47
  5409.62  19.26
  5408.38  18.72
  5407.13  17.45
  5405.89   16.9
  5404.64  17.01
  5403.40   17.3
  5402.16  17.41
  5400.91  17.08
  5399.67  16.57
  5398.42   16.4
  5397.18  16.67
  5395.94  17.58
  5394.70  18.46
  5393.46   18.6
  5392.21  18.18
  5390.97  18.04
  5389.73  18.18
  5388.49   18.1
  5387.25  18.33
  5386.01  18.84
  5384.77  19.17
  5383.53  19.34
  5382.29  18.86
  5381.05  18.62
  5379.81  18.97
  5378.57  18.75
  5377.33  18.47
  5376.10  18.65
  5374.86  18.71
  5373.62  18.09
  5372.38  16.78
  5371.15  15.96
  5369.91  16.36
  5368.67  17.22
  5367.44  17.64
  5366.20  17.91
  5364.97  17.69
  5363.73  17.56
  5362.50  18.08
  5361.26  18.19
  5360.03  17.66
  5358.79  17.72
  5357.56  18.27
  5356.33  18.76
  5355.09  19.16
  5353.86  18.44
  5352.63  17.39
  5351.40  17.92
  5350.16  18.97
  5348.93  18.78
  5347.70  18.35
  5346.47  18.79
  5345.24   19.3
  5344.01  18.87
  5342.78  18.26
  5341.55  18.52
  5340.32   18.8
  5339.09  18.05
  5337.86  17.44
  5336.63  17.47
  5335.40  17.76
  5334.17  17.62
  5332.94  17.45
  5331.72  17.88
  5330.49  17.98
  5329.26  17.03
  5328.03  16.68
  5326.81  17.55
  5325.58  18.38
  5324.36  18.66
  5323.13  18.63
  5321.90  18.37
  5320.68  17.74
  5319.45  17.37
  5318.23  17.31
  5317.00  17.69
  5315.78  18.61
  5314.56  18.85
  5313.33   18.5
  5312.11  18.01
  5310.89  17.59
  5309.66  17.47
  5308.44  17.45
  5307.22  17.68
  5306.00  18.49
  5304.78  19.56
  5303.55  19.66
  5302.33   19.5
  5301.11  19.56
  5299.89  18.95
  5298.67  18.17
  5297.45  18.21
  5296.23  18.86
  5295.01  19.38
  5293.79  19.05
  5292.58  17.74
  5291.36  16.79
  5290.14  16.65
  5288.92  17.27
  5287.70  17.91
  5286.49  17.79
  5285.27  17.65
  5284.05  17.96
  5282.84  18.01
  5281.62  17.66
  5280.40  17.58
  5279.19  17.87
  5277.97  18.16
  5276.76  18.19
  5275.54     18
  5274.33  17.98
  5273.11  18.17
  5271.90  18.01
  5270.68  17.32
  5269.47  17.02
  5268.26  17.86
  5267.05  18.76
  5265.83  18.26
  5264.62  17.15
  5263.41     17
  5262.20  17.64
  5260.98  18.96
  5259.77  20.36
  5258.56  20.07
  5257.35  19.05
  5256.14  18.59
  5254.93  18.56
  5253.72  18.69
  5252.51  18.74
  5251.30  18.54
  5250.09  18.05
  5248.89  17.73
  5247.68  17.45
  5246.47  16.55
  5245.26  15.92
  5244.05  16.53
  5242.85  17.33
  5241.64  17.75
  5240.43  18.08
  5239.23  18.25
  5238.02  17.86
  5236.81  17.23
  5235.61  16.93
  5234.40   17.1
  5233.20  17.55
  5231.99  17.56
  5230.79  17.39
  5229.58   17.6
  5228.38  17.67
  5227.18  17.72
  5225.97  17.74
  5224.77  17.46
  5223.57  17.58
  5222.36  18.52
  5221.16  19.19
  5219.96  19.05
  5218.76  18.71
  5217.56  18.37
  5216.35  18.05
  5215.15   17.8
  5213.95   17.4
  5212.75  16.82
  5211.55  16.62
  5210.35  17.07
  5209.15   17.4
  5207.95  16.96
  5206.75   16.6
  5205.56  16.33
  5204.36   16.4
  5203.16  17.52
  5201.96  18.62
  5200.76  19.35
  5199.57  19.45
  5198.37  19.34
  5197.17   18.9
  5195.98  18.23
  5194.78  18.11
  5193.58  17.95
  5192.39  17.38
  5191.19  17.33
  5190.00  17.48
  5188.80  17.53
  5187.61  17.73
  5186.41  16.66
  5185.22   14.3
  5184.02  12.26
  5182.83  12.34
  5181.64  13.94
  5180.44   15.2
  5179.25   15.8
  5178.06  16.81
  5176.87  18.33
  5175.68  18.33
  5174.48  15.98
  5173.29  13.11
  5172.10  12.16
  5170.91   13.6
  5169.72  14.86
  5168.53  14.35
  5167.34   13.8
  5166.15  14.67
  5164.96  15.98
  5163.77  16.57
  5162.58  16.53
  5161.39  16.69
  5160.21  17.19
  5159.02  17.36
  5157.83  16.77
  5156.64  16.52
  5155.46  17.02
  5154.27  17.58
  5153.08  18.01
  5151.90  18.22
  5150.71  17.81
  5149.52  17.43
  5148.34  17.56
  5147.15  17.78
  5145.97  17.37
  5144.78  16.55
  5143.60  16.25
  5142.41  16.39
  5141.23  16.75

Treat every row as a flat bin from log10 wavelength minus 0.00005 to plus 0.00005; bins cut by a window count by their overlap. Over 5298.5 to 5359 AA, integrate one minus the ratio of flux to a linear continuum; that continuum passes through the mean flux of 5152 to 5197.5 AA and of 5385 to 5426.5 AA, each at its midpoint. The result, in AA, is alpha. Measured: -2.93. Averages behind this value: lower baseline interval 16.1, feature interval 18.2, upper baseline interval 18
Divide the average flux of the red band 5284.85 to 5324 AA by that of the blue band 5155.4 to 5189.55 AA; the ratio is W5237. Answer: 1.17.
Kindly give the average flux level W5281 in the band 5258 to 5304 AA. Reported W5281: 18.2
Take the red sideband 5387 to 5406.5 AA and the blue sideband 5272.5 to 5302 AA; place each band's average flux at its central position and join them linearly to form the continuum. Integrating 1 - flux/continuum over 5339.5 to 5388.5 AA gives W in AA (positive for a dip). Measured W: -1.5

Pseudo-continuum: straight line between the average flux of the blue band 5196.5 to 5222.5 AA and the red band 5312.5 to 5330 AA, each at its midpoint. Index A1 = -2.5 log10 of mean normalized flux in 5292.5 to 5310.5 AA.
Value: -0.04 mag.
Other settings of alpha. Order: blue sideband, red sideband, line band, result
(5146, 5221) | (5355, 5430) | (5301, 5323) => -0.9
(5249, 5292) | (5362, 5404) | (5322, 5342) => 0.1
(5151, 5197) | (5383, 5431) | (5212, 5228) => -1.4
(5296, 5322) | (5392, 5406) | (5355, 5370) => -0.1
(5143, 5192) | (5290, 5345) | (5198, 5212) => -0.8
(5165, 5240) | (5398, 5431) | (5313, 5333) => -0.4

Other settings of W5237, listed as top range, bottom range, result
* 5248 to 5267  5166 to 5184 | 1.25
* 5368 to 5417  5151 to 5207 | 1.09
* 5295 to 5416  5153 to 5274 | 1.05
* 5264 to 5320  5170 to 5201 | 1.10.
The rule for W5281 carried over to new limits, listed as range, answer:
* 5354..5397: 18.1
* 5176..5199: 16.6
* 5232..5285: 17.9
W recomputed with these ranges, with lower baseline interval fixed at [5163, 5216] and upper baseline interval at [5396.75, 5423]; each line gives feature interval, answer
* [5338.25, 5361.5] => -1.27 AA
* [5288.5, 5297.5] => -0.47 AA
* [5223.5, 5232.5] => -0.48 AA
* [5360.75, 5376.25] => 0.02 AA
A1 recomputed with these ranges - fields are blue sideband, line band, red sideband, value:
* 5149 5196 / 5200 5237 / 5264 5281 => -0.04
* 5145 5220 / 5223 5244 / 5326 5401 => -0.03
